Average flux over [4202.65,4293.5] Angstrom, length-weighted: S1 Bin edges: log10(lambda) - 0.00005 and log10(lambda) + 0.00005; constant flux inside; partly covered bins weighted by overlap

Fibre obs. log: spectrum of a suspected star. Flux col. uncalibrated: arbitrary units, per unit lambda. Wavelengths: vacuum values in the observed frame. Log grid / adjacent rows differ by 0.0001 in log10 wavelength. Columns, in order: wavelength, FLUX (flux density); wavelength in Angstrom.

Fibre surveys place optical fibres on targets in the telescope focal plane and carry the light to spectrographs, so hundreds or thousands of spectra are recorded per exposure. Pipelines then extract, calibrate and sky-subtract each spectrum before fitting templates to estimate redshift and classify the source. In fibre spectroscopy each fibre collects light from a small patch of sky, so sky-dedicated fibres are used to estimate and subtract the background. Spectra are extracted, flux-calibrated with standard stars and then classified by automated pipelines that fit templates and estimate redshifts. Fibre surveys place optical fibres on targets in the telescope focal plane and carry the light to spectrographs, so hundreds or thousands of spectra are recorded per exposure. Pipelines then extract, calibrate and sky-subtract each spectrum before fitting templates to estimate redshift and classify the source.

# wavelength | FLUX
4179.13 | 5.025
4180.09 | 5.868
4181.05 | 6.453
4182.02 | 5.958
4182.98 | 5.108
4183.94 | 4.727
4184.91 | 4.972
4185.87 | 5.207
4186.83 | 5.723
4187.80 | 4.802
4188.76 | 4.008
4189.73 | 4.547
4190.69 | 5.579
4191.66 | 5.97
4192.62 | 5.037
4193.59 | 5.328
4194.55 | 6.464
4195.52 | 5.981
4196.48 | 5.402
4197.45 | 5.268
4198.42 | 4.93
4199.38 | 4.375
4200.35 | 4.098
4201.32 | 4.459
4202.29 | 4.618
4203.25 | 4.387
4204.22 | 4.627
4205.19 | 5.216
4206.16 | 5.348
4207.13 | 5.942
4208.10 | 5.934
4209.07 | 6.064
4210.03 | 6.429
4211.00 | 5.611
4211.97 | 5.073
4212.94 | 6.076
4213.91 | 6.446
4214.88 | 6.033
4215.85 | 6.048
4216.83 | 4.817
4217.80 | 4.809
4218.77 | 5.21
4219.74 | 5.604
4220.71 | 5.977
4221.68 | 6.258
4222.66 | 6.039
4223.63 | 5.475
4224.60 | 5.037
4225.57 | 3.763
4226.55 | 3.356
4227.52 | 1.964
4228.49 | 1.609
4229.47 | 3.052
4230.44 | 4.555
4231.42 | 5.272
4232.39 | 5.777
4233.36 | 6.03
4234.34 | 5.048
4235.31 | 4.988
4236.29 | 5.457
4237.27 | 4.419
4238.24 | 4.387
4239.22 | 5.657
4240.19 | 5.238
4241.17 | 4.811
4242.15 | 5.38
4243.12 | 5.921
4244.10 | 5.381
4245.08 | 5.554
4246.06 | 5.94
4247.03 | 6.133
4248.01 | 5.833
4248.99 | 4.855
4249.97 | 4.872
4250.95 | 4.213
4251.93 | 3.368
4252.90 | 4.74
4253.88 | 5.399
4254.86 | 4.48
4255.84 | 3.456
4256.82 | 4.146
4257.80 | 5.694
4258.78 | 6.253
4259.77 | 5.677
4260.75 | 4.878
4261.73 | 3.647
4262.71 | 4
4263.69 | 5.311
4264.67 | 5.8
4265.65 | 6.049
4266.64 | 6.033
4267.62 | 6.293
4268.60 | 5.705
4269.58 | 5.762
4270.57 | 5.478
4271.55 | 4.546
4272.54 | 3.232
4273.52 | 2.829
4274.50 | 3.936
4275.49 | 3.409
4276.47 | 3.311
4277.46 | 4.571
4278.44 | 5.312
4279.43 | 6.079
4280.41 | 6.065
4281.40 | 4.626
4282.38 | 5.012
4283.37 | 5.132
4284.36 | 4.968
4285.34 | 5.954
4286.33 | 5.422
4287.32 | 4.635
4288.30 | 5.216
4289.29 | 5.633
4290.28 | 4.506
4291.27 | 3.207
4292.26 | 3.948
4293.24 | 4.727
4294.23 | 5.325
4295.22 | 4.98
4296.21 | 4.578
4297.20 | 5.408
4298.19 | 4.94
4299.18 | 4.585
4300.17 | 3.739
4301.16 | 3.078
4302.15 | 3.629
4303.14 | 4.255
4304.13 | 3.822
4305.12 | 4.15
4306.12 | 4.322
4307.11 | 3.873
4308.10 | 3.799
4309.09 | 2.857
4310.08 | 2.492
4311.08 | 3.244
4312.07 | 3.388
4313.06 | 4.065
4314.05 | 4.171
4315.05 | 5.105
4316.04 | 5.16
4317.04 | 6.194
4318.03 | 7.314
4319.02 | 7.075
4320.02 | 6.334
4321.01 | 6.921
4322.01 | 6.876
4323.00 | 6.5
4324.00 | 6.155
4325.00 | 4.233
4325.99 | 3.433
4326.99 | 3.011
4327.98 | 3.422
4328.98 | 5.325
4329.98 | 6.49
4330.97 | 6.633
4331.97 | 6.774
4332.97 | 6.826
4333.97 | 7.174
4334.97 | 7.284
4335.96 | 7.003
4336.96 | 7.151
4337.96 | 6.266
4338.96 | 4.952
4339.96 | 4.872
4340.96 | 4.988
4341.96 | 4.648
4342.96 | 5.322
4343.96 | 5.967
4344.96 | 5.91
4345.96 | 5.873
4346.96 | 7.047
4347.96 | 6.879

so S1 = 5.01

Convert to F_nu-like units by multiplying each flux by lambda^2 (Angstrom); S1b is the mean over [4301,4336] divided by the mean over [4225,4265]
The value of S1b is 1.1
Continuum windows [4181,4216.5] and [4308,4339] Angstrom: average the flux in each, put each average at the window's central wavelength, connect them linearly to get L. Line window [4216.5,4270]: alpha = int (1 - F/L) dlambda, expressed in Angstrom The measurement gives 3.7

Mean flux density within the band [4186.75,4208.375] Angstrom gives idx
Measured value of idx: 5.11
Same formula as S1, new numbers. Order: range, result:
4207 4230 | 5.09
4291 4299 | 4.68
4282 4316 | 4.36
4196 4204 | 4.69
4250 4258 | 4.42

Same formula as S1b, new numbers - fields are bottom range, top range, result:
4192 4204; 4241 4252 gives 1.07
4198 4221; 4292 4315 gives 0.80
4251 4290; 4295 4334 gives 1.01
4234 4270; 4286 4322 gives 0.92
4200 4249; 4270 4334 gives 0.97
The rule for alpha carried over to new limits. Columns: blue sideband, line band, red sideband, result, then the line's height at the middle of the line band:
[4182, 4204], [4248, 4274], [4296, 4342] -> 0.9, 5.07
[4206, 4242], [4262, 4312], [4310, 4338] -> 7.8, 5.44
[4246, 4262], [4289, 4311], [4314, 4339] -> 5.6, 5.58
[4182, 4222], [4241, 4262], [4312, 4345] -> 1.7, 5.48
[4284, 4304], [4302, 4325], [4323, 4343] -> 1.3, 5.12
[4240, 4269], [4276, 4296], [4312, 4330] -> 1.2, 5.25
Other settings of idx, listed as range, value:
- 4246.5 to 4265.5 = 4.91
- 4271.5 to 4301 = 4.65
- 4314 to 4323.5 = 6.26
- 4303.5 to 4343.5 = 5.24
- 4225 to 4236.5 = 4.22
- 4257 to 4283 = 4.97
